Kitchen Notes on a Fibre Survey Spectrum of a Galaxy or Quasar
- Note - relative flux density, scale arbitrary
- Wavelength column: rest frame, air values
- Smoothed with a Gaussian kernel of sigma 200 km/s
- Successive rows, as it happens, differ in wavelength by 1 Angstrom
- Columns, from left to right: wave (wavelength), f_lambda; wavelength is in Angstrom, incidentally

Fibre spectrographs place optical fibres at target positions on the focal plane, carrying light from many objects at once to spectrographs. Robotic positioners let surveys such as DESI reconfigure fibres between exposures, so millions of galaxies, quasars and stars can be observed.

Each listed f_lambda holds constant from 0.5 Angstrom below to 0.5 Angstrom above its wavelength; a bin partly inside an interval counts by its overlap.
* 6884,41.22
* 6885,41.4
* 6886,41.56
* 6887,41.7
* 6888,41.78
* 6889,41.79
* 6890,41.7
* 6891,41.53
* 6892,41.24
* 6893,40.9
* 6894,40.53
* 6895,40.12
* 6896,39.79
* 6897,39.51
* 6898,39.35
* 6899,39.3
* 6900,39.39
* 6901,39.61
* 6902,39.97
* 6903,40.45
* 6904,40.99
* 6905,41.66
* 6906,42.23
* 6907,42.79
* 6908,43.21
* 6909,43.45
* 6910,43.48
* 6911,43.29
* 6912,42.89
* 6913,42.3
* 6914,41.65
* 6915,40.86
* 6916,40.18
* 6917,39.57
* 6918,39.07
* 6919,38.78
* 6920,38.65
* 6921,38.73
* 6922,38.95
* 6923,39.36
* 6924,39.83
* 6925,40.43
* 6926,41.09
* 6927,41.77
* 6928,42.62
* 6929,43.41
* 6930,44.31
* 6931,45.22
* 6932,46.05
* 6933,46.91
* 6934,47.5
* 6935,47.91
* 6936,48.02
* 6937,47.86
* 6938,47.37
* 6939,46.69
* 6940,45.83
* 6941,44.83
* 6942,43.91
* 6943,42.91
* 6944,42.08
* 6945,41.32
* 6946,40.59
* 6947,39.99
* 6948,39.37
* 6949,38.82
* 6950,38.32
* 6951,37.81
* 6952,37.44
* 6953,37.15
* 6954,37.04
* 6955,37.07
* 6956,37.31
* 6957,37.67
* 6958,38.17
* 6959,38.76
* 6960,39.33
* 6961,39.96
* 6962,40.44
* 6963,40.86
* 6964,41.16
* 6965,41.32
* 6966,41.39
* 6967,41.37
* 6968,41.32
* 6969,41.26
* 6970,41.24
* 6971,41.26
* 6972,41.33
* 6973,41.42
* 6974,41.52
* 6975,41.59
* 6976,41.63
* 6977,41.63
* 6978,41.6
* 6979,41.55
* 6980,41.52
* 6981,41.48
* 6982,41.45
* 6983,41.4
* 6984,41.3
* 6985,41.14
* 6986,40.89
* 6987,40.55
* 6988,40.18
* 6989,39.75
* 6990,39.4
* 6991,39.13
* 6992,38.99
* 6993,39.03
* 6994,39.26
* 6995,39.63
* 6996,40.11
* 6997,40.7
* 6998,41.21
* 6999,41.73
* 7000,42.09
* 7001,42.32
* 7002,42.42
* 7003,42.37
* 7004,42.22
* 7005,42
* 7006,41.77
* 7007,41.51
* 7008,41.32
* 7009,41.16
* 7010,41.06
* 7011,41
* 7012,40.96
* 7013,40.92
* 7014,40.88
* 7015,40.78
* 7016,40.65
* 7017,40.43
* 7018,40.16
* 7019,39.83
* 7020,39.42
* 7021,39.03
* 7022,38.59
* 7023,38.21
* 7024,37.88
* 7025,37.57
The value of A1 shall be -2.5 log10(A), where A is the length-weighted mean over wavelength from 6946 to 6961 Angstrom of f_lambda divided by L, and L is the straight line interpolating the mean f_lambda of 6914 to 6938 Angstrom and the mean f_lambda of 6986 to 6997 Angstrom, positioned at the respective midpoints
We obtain 0.08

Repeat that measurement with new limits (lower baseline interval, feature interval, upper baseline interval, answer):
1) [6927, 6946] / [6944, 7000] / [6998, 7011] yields 0.081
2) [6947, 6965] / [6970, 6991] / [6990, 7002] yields -0.035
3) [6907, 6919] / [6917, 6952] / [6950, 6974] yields -0.042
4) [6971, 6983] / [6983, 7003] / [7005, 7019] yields 0.018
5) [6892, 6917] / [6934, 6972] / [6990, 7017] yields -0.007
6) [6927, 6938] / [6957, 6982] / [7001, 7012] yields 0.073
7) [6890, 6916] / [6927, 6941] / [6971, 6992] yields -0.120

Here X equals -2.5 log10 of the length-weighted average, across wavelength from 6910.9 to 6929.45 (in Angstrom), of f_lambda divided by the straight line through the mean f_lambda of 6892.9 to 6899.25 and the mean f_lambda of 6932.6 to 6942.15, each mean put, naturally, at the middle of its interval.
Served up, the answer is 0.08 mag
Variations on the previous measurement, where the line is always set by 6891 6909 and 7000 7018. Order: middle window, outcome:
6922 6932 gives -0.030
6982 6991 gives 0.019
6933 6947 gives -0.102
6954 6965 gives 0.055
